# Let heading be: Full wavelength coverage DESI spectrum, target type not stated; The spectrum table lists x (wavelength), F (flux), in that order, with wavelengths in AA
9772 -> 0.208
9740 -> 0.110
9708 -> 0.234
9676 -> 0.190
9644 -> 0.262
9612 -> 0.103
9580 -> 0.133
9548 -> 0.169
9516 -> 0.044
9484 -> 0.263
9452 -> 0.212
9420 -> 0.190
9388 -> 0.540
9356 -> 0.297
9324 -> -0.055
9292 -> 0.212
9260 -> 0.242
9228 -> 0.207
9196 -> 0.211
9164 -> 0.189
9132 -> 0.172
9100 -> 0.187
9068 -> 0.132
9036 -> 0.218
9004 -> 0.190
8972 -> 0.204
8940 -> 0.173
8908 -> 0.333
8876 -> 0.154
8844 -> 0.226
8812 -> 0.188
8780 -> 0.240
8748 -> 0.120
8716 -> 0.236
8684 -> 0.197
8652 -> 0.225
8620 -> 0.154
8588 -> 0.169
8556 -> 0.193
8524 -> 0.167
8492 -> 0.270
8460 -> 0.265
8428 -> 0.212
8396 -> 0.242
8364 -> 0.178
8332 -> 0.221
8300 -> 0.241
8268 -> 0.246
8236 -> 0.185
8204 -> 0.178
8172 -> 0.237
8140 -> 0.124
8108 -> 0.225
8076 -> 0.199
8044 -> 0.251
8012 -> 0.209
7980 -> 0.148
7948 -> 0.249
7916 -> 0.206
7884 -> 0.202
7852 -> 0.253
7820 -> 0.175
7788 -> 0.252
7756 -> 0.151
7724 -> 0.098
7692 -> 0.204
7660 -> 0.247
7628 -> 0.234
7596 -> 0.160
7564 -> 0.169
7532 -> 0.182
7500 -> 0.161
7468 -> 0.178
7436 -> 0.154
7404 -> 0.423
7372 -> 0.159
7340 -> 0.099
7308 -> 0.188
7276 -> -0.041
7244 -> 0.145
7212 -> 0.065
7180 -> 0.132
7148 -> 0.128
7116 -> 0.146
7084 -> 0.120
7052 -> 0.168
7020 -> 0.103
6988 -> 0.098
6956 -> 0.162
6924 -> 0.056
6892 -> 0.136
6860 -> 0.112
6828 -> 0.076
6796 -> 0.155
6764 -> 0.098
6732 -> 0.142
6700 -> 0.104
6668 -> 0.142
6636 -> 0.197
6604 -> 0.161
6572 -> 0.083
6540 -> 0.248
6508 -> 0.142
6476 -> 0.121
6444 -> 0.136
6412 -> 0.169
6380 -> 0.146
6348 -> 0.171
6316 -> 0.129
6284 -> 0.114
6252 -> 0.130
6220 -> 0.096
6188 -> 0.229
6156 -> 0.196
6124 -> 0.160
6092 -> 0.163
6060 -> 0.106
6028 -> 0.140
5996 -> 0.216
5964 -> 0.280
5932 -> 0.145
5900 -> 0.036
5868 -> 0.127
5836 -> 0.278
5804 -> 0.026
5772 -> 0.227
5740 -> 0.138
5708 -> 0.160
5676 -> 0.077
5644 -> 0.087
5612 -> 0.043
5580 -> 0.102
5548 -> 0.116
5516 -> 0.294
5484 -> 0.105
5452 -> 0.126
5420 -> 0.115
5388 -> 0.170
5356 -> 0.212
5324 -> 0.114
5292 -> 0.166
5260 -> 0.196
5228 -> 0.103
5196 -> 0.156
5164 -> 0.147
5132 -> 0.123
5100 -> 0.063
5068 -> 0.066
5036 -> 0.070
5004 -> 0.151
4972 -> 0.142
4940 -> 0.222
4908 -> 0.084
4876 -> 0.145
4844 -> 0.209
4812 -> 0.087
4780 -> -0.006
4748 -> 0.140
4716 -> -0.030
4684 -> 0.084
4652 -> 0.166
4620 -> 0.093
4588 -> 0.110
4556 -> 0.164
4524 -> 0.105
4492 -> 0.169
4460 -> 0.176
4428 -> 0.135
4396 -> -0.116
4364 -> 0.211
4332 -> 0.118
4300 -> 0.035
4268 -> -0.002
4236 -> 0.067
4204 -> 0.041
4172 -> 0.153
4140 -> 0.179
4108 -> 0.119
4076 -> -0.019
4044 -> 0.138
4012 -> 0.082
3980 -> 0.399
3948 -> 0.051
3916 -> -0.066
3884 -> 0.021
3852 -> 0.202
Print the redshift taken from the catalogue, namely 0.99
